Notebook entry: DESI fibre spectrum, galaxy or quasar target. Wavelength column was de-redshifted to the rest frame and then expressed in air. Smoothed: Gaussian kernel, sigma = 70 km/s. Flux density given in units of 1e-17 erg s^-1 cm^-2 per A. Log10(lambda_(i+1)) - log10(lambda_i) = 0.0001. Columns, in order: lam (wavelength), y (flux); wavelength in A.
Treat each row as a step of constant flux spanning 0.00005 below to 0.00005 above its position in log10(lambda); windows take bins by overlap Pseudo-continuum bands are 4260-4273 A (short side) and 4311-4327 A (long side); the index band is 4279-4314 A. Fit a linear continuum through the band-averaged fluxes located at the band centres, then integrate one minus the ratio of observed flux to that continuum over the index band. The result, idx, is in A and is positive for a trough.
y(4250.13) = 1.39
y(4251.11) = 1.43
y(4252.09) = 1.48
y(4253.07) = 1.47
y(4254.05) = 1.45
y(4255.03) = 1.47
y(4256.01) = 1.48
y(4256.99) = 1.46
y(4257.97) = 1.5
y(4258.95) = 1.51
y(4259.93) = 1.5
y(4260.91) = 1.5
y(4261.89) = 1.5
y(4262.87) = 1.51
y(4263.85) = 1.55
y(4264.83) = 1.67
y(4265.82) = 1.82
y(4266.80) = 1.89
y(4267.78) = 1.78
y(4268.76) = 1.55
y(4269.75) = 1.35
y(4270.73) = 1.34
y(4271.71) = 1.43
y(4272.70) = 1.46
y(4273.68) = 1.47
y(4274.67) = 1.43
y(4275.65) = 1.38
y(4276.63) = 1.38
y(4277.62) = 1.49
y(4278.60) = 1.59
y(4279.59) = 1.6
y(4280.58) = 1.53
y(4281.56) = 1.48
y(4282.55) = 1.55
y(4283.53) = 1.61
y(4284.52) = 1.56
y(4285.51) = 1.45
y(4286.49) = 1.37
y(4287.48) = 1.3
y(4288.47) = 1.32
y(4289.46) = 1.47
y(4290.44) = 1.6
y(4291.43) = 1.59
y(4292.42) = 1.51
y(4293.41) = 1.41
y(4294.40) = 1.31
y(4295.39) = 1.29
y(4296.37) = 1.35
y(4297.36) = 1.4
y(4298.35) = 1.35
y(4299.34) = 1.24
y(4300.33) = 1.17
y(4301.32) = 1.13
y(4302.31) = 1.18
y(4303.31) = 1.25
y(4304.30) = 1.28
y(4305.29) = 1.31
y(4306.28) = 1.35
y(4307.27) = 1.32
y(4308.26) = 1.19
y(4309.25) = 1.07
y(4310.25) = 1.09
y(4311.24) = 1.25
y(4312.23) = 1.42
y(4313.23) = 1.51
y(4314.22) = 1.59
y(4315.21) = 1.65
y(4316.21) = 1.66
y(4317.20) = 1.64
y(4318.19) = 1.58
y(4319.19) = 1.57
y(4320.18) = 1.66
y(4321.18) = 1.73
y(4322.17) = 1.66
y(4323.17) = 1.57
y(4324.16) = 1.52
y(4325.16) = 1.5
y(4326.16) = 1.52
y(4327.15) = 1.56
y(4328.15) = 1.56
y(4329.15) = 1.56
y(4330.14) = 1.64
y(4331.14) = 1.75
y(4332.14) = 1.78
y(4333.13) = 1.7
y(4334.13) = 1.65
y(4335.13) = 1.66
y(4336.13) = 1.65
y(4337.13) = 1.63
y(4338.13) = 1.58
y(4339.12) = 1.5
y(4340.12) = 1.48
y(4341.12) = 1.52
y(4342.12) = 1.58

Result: 4.5 A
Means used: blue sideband 1.56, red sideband 1.57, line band 1.37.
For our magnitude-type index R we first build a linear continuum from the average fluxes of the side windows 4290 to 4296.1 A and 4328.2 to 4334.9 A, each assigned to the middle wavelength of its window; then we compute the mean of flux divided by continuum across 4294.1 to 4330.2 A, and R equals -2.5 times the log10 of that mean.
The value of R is 0.10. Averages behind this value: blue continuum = 1.45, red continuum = 1.67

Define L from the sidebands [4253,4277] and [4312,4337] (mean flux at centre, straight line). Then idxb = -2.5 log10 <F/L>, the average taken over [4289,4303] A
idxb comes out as 0.16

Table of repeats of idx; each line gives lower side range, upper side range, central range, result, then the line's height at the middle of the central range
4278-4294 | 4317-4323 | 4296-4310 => 2.8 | 1.57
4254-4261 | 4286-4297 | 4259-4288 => -1.3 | 1.45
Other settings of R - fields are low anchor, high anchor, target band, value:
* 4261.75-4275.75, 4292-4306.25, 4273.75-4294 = -0.04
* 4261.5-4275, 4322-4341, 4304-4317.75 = 0.15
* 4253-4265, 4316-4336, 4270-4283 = 0.05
